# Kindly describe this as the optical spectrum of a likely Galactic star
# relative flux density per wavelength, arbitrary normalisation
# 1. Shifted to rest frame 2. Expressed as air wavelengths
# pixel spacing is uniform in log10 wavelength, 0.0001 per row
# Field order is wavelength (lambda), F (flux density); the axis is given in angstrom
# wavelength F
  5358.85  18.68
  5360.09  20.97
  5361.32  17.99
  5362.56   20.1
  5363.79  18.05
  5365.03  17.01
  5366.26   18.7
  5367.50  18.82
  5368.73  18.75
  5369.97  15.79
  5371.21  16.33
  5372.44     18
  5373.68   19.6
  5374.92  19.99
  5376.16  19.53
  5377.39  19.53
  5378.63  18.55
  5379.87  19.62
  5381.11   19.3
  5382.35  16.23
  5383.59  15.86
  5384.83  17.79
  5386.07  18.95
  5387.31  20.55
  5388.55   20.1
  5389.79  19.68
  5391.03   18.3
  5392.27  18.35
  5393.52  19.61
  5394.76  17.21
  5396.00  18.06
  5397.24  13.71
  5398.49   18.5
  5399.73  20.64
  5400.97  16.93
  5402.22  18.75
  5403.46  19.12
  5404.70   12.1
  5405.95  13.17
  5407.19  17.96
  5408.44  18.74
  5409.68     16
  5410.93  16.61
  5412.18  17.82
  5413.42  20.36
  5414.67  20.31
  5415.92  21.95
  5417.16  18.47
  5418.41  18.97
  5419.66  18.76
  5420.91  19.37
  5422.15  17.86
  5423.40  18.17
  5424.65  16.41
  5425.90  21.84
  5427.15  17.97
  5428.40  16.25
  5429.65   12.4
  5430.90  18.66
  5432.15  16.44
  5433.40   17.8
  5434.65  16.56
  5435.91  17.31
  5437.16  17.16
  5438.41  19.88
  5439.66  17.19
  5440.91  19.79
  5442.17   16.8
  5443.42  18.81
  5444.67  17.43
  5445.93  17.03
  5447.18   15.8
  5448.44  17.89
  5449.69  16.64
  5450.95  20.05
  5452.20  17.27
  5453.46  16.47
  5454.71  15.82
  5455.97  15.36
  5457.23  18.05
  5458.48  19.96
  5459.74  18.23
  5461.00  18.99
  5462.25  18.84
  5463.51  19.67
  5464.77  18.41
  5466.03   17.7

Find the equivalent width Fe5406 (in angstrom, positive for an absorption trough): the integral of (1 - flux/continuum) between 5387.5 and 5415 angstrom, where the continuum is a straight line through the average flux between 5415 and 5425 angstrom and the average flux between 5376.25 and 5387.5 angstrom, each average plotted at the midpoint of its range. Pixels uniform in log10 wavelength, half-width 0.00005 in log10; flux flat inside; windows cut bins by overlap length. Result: 1.22 angstrom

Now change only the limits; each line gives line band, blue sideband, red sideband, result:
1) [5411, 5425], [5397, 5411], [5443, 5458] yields -1.5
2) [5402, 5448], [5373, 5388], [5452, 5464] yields 1.4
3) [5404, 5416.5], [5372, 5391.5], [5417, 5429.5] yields 0.6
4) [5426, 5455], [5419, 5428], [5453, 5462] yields 1.2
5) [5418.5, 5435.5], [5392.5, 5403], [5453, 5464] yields 0.3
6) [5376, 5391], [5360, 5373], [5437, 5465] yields -0.6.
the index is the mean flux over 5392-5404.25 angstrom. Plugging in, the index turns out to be 18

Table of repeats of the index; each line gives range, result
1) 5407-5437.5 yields 18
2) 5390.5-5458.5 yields 17.7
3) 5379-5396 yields 18.6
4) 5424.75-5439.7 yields 17.4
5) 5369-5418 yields 18.2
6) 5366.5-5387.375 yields 18.4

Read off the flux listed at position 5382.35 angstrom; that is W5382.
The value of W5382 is 16.23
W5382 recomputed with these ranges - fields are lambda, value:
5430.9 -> 18.66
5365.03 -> 17.01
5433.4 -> 17.8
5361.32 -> 17.99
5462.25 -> 18.84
